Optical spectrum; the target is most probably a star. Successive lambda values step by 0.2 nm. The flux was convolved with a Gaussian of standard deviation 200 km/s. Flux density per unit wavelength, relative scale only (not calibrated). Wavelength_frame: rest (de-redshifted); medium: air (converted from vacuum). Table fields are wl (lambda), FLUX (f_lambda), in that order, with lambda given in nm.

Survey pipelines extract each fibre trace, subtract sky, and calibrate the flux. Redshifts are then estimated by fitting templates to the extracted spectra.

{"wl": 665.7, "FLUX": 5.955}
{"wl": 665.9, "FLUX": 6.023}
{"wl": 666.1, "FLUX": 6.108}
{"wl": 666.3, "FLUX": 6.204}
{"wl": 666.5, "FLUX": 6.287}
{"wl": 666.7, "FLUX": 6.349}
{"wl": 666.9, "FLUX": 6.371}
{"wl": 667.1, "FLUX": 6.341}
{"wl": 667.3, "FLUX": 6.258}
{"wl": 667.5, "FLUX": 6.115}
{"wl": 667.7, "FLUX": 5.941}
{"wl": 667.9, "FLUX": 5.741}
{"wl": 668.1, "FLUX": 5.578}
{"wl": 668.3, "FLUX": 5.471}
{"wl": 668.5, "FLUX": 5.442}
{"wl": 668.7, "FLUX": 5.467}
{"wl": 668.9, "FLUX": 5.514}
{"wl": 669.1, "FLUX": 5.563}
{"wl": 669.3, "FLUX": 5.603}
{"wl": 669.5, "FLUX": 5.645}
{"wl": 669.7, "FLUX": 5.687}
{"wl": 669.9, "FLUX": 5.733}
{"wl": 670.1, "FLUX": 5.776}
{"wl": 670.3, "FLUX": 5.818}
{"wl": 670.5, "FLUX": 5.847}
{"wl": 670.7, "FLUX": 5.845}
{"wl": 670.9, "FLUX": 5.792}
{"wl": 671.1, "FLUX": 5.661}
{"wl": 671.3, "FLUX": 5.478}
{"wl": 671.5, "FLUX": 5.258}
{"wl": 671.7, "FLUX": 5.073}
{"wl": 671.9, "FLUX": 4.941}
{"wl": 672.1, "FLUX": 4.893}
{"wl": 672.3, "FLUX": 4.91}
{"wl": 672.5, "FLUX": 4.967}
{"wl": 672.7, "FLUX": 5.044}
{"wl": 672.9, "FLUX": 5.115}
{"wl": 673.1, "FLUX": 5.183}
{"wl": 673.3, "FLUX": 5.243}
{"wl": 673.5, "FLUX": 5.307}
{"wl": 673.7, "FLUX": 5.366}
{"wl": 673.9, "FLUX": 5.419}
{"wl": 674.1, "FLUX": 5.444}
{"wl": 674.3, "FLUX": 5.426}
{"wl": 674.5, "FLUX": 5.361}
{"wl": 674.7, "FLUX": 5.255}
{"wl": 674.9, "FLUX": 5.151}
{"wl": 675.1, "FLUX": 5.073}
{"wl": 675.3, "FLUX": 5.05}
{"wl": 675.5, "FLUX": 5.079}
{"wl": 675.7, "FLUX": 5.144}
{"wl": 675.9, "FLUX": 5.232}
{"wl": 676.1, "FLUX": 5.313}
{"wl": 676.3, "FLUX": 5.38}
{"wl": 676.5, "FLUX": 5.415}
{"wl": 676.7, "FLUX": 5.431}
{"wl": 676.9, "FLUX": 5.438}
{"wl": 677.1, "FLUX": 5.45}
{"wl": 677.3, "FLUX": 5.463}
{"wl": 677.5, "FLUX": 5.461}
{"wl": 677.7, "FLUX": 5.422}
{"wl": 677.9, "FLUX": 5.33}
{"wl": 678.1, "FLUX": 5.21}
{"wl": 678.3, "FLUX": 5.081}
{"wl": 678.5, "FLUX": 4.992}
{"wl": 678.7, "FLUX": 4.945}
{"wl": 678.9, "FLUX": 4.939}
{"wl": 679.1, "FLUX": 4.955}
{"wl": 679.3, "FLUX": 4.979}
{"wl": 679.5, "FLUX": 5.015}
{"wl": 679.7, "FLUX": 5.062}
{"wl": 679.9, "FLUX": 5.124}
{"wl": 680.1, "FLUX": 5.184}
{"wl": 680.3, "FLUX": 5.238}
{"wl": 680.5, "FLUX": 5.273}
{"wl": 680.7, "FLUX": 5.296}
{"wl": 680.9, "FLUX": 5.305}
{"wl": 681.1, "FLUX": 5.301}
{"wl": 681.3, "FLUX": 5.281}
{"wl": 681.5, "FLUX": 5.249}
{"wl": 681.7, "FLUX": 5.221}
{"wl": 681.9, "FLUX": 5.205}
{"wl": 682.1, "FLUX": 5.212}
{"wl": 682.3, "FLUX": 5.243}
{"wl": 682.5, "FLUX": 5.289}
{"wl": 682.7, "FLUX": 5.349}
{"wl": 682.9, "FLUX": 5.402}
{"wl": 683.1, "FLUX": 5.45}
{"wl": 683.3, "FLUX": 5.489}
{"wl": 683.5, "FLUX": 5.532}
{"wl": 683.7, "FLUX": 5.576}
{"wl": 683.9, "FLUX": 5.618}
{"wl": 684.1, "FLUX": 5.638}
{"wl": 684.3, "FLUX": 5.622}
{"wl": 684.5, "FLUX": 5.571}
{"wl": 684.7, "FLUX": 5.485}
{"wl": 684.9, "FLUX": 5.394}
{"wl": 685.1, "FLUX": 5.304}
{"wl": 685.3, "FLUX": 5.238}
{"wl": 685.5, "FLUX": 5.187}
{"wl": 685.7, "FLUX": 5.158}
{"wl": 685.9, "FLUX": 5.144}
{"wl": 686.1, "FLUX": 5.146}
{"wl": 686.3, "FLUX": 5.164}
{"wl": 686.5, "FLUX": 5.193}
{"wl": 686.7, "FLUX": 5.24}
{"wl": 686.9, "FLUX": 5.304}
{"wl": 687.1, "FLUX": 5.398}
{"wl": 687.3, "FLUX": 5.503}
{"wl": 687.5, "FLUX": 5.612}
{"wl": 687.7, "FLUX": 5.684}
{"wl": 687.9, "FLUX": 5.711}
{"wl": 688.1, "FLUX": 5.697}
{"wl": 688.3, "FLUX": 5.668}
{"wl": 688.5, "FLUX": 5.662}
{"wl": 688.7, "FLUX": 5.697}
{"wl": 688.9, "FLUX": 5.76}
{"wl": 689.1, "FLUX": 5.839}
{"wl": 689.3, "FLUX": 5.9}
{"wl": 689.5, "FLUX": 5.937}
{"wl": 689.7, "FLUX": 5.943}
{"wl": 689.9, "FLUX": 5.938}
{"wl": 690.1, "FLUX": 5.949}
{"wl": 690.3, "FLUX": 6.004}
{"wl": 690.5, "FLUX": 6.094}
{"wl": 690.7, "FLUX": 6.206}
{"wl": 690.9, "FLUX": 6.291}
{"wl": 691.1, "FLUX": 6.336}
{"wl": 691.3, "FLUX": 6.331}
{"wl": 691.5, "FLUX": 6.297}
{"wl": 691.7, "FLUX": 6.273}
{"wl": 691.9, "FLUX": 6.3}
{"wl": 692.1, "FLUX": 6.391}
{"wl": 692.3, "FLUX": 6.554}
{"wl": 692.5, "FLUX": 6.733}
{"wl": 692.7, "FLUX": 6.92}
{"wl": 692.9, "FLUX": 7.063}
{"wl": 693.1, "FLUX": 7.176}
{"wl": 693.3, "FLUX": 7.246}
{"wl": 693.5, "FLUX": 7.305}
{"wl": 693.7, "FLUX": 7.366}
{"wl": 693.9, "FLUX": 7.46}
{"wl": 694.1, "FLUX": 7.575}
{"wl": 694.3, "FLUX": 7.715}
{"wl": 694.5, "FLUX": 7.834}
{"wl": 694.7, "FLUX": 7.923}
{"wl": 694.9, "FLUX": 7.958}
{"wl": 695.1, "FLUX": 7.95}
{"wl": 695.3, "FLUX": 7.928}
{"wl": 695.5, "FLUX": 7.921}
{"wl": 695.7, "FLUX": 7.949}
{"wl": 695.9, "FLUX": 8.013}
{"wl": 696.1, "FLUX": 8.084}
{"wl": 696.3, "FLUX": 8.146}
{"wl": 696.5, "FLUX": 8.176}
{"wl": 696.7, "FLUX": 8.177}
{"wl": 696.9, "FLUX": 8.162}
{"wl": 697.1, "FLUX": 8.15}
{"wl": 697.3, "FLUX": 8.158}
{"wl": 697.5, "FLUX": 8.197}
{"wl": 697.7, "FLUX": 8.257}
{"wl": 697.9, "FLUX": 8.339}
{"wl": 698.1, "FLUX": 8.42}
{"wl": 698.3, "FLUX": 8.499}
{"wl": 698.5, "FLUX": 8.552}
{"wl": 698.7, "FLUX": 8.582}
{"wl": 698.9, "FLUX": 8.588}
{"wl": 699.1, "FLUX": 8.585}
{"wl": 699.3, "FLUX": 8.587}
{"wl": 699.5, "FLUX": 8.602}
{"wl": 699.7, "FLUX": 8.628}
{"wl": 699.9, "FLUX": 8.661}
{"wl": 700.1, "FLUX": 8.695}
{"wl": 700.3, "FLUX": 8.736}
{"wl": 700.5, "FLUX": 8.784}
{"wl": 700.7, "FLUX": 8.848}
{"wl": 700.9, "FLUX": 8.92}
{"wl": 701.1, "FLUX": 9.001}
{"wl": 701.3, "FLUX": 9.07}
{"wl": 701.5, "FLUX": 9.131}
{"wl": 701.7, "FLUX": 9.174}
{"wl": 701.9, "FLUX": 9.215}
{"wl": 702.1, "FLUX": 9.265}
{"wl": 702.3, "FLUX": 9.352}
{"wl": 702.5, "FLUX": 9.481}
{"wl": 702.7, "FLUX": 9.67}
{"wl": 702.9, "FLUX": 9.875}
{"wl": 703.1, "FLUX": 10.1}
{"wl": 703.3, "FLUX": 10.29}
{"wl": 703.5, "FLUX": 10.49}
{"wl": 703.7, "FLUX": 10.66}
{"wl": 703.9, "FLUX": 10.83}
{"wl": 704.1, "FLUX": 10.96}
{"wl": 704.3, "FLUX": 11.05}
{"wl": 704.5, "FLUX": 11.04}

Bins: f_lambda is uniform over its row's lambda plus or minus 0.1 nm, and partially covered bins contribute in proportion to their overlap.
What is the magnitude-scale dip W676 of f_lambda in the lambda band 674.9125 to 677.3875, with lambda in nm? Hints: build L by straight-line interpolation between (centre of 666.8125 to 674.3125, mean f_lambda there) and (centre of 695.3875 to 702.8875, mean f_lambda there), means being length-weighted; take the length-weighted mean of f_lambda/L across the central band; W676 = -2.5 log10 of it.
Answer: 0.16 mag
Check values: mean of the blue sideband 5.53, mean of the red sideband 8.63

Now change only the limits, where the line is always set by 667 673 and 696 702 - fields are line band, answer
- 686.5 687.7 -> 0.33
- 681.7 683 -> 0.28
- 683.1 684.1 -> 0.25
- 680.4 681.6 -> 0.26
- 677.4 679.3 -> 0.24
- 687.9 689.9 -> 0.28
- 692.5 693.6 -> 0.12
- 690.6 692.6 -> 0.22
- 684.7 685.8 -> 0.33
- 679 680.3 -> 0.28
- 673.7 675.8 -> 0.15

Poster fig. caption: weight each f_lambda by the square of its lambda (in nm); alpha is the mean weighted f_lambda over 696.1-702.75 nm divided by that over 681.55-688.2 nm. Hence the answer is 1.7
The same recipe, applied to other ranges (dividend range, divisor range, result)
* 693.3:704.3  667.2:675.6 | 1.73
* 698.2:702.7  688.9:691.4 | 1.51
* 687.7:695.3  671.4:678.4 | 1.32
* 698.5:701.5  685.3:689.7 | 1.64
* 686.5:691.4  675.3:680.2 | 1.15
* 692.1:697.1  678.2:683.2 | 1.53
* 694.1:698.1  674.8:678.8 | 1.62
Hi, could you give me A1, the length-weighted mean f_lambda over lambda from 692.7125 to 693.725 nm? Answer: 7.19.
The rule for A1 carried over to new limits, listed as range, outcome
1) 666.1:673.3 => 5.63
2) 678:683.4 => 5.2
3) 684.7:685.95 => 5.26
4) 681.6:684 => 5.38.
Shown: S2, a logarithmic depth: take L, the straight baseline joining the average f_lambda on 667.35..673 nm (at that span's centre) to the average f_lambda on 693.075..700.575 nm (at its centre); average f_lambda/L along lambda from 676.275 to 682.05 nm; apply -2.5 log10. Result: 0.22 mag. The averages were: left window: 5.5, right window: 8.14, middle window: 5.23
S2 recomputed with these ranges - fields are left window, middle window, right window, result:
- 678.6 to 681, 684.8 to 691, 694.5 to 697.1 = 0.17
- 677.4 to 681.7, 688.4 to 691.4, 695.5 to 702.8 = 0.17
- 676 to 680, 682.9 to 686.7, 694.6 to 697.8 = 0.17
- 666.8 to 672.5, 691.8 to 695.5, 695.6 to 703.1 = 0.11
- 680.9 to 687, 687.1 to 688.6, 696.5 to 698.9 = 0.10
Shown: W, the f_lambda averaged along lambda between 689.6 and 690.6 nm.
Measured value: 5.99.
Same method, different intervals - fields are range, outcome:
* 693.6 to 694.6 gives 7.59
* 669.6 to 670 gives 5.71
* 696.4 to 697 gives 8.17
